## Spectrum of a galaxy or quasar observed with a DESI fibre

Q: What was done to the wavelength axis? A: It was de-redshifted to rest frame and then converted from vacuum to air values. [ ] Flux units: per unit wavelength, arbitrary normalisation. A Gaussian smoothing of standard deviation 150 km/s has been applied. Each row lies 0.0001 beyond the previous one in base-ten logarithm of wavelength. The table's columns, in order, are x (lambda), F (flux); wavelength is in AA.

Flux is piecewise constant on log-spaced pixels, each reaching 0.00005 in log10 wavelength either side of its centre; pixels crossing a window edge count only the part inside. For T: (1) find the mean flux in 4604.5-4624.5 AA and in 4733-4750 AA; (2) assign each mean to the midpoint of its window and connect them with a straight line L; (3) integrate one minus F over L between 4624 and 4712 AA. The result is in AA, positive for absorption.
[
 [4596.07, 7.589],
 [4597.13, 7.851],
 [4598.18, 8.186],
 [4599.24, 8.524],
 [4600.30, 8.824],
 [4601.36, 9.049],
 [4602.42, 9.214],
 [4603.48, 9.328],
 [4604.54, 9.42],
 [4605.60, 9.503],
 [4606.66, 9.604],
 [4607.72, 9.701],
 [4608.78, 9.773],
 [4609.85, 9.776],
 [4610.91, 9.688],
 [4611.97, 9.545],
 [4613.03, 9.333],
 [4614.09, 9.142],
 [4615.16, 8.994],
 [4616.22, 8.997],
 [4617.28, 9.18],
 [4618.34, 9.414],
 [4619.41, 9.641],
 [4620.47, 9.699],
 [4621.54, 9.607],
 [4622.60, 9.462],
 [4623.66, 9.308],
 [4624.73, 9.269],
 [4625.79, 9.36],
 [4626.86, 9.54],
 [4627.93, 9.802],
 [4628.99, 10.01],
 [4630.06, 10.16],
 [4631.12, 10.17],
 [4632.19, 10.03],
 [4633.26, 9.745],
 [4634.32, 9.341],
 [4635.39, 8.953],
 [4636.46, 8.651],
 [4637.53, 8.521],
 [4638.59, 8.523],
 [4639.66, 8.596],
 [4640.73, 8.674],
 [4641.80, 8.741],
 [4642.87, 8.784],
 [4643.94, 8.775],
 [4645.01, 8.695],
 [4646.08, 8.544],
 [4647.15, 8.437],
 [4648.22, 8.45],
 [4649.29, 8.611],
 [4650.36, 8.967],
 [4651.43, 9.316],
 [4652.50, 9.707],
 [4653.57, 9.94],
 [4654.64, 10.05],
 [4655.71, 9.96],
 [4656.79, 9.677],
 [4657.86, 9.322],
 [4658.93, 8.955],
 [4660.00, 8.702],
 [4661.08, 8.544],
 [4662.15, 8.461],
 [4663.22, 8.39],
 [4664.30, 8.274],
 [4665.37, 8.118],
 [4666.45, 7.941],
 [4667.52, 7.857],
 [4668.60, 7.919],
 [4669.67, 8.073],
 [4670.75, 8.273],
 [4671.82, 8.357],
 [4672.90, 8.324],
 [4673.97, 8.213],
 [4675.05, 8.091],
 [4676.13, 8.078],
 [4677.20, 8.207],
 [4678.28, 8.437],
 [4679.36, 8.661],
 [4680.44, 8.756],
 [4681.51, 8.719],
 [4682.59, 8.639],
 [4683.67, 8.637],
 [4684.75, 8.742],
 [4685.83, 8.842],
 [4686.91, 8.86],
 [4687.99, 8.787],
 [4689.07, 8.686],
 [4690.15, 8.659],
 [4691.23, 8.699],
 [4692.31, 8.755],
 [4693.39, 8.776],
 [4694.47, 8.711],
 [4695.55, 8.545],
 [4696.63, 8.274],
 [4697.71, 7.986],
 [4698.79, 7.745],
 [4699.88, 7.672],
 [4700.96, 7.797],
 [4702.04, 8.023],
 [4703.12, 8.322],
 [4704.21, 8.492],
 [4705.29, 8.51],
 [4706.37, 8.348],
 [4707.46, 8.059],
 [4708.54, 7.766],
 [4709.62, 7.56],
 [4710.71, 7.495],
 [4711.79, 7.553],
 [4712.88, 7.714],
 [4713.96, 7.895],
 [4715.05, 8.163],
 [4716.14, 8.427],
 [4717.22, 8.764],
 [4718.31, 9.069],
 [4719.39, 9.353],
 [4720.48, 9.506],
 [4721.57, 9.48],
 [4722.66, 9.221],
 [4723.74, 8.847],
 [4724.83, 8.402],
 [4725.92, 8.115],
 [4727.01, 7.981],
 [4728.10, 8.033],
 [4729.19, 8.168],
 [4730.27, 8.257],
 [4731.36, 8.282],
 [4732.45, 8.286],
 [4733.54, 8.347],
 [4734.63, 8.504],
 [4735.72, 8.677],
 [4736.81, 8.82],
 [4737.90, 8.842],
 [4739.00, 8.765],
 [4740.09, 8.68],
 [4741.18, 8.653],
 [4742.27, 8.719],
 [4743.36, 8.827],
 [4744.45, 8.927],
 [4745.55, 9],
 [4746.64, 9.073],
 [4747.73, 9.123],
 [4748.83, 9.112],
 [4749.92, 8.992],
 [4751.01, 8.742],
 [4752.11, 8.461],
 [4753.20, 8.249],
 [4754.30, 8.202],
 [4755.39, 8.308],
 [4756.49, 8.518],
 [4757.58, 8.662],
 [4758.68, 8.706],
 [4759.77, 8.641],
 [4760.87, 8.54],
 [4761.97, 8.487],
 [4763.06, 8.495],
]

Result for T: 4.9 AA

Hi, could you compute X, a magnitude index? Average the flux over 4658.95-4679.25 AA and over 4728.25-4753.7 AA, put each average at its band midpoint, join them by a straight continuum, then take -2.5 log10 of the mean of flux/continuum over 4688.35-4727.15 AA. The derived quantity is 0.01 mag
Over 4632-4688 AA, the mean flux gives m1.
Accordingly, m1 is 8.72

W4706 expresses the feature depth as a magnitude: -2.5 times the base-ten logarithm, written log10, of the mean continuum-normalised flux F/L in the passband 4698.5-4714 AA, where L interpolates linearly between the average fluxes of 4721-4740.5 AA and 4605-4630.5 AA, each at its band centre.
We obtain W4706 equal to 0.11 mag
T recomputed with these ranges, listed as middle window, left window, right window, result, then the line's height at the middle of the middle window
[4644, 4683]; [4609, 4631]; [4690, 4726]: 1.3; 8.95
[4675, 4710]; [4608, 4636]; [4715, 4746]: 2.2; 8.97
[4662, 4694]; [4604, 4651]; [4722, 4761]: 1.9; 8.97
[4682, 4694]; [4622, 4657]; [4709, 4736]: 0.0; 8.75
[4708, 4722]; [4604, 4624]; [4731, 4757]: 0.8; 8.85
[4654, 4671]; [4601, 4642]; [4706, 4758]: 0.7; 9.06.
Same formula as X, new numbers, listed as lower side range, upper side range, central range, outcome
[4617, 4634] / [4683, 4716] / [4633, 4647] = 0.07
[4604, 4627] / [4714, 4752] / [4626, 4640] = -0.01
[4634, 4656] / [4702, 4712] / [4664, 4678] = 0.06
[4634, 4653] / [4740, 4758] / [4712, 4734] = 0.03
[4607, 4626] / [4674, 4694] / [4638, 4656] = 0.01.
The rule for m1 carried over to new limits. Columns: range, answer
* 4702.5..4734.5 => 8.36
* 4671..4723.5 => 8.43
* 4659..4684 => 8.34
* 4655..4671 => 8.58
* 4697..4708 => 8.1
